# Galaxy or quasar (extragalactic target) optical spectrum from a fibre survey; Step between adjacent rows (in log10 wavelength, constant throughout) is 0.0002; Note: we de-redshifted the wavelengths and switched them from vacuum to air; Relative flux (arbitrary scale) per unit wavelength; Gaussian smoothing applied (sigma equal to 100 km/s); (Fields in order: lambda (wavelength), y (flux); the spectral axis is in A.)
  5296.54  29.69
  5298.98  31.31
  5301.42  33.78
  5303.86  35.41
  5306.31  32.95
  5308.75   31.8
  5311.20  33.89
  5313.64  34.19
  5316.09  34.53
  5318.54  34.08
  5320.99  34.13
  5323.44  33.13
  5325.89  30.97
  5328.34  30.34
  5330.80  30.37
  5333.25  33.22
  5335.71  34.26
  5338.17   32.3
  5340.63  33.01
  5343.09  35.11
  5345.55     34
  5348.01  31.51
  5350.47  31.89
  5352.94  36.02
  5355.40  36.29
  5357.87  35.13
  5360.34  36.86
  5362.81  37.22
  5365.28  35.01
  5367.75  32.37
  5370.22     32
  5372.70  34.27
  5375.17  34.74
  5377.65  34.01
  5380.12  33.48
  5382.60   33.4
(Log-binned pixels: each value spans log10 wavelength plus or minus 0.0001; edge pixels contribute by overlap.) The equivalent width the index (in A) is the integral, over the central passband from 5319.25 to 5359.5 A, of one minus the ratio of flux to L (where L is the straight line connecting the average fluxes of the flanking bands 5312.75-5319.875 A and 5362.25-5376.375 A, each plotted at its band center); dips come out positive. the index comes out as 1.1 A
